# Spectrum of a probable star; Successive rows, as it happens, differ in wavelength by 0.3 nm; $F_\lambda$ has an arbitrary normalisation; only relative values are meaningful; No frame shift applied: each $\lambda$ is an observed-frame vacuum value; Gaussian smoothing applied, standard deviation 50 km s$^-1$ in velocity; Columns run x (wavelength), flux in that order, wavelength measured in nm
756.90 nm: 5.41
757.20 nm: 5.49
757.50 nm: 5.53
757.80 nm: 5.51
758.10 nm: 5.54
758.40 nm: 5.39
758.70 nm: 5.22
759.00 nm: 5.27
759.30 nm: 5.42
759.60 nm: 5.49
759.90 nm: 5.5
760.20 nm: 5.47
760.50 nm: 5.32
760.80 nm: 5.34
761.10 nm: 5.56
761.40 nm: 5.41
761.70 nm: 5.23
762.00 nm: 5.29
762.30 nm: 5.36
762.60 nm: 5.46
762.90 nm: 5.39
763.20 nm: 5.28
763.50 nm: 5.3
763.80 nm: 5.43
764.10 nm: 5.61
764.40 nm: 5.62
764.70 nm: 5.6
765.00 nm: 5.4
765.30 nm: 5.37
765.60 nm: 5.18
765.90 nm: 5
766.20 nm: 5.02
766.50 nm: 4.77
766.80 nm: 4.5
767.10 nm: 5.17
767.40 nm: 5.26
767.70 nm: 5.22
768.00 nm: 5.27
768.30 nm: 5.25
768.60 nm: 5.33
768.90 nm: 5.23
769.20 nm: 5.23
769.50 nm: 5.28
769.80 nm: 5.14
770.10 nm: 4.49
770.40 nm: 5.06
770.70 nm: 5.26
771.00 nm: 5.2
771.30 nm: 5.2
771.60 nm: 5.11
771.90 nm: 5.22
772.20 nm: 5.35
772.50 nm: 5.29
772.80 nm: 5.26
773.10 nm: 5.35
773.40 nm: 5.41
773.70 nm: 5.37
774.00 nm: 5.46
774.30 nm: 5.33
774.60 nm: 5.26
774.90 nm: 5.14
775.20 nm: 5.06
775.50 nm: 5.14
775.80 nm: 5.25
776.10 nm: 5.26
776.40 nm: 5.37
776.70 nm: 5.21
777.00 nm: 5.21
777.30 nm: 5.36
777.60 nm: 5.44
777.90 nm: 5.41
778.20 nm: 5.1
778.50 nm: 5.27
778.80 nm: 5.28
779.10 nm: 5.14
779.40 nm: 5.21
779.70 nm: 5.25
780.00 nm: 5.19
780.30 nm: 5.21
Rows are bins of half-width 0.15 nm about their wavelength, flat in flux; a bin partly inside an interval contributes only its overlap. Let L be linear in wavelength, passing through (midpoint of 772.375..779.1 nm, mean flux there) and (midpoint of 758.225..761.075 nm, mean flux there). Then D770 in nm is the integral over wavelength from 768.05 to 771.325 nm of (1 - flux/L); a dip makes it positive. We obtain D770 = 0.10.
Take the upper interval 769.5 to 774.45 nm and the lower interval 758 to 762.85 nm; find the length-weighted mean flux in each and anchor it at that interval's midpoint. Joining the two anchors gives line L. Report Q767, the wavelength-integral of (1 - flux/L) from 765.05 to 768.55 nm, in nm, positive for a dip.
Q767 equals 0.125 nm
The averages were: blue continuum 5.39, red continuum 5.22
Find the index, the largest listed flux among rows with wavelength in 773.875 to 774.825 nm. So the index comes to 5.46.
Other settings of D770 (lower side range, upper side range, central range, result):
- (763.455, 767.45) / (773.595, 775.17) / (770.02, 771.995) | 0.07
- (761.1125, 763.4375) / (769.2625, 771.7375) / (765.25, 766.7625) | 0.07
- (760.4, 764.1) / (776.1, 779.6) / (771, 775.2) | 0.02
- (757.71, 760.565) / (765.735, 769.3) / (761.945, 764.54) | -0.08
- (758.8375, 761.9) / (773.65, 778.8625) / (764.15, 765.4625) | -0.03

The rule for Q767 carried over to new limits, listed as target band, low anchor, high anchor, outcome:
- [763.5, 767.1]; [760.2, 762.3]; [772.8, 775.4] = 0.08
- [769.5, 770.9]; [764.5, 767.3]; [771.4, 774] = 0.06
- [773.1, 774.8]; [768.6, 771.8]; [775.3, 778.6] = -0.05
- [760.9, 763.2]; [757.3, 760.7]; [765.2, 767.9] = -0.05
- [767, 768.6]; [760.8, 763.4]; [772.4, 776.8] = 0.02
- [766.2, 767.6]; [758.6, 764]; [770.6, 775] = 0.10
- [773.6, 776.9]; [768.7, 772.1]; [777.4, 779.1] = -0.02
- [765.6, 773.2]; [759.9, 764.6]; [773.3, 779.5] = 0.29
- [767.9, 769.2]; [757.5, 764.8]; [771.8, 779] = 0.02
